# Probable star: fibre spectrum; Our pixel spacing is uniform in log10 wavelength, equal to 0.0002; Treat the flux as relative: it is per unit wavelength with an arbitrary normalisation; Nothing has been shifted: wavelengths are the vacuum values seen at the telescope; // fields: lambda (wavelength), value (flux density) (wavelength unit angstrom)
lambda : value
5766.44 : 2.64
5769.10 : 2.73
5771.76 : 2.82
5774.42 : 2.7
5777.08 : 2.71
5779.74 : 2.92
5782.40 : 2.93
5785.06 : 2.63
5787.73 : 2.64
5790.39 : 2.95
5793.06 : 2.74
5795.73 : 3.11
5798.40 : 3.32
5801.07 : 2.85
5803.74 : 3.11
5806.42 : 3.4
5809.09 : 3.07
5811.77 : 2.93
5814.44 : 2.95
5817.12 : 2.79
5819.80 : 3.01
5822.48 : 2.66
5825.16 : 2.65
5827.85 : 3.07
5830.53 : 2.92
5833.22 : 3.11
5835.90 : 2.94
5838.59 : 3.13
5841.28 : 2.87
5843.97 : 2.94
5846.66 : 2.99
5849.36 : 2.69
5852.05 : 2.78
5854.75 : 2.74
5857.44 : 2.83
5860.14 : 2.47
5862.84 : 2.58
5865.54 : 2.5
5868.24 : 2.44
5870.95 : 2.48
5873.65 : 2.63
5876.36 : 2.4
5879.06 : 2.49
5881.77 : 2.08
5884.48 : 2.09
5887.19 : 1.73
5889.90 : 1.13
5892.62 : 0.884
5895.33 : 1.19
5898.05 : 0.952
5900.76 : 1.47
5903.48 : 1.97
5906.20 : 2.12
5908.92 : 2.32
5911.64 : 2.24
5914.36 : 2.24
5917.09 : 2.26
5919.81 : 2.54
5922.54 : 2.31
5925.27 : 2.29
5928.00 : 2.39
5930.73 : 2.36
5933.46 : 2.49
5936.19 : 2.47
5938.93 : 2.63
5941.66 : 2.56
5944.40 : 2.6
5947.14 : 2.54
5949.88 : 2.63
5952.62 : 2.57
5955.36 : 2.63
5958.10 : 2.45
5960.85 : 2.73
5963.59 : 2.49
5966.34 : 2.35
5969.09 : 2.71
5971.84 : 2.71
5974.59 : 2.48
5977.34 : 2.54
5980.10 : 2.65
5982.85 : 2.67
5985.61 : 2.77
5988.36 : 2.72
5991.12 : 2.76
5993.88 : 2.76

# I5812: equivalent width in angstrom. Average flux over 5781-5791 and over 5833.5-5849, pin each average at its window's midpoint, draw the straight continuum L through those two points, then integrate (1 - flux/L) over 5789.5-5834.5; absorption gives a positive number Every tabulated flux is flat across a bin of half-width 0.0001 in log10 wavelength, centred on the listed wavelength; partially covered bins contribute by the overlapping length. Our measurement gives -1.79 angstrom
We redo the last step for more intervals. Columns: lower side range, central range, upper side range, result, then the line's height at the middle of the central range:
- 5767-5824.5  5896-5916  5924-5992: 5.9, 2.67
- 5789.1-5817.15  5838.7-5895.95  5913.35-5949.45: 8.1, 2.74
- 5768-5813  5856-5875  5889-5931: -2.3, 2.29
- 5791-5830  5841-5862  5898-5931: -1.0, 2.65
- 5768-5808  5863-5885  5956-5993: 2.9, 2.77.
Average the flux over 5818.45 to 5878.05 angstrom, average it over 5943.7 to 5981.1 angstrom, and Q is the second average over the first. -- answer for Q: 0.9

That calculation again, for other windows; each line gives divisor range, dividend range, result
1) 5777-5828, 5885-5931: 0.65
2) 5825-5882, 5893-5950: 0.80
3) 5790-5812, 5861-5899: 0.65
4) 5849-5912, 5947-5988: 1.23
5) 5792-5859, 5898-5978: 0.81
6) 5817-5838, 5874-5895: 0.63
